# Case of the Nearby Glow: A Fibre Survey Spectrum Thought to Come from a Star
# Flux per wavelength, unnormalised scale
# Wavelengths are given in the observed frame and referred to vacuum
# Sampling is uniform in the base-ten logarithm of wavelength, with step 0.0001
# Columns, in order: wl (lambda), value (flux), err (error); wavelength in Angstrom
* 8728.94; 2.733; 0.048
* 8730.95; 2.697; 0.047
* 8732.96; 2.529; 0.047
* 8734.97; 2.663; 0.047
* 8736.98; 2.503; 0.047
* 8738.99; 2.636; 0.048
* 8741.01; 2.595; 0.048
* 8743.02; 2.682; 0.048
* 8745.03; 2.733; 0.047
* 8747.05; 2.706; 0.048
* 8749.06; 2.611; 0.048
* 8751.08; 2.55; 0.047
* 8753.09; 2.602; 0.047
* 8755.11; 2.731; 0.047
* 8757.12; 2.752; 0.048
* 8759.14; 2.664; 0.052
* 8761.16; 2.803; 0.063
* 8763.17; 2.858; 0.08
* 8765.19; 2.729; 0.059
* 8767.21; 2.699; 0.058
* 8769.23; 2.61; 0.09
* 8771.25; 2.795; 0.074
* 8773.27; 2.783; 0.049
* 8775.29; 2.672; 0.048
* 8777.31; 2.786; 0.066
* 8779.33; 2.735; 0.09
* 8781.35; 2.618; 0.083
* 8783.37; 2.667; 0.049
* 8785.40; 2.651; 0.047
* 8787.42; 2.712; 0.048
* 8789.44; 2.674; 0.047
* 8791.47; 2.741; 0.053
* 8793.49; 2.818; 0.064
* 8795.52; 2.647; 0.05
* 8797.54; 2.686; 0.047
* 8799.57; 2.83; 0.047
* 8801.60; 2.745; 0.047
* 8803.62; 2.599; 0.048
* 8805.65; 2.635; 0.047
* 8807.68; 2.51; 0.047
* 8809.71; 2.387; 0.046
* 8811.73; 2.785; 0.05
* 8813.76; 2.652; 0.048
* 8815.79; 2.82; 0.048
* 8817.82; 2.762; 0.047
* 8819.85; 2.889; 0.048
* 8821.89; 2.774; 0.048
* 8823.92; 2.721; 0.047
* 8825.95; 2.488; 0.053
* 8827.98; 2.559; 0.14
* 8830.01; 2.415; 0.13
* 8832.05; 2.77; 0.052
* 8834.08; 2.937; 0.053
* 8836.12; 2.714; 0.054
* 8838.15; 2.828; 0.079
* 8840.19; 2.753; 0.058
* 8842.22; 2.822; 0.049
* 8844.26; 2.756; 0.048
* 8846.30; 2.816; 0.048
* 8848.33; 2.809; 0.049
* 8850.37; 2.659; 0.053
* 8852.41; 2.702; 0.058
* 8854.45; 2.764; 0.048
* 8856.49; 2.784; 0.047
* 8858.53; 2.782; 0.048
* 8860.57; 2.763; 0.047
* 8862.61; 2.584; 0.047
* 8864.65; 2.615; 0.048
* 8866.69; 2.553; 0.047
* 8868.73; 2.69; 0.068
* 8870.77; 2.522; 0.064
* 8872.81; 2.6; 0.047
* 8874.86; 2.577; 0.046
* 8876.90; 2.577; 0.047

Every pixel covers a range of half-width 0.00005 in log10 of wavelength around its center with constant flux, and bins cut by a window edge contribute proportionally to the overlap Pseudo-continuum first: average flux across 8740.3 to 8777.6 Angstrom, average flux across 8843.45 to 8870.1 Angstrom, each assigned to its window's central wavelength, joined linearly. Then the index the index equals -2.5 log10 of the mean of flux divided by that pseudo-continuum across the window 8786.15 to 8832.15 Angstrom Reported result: 0.012 mag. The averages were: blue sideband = 2.7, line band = 2.68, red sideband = 2.71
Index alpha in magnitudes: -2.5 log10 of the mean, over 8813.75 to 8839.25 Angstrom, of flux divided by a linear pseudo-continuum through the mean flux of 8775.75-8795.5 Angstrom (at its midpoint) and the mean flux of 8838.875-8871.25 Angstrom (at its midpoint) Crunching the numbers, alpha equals -0.003 mag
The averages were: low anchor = 2.71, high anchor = 2.72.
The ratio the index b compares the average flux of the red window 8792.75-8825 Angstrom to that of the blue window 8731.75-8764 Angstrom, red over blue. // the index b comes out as 1.0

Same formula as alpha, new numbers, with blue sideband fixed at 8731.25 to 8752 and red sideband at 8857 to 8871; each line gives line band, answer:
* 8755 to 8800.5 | -0.04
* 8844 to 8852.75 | -0.04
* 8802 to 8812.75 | 0.02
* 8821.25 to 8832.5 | 0.02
